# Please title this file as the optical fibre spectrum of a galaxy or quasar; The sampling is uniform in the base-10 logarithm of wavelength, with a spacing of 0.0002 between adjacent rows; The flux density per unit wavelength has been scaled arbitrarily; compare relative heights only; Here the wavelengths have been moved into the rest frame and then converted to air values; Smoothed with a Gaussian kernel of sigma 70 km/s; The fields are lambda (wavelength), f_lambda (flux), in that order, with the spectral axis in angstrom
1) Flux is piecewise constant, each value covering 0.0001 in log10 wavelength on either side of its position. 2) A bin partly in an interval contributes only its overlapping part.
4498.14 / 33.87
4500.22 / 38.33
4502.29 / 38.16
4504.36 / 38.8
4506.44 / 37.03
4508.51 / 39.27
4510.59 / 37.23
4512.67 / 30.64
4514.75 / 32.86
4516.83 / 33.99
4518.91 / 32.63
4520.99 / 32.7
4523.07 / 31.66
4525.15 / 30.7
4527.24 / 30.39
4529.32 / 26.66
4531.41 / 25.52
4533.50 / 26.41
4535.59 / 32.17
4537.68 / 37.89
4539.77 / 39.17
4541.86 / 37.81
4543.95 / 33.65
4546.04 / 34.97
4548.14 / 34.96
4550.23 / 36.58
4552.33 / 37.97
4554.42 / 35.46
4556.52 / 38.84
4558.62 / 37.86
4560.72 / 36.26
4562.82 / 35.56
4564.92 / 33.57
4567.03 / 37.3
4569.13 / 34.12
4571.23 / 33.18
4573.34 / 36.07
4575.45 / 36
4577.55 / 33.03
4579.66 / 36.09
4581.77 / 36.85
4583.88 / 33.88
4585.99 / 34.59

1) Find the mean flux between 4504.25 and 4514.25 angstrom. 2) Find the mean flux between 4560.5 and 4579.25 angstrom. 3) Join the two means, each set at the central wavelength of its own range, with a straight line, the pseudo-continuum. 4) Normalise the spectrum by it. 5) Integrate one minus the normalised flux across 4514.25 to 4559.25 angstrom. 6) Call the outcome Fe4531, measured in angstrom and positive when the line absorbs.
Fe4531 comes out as 2.5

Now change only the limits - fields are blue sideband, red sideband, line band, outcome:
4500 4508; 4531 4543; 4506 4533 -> 2.9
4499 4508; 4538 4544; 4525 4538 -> 2.8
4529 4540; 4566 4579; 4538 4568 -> -3.2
